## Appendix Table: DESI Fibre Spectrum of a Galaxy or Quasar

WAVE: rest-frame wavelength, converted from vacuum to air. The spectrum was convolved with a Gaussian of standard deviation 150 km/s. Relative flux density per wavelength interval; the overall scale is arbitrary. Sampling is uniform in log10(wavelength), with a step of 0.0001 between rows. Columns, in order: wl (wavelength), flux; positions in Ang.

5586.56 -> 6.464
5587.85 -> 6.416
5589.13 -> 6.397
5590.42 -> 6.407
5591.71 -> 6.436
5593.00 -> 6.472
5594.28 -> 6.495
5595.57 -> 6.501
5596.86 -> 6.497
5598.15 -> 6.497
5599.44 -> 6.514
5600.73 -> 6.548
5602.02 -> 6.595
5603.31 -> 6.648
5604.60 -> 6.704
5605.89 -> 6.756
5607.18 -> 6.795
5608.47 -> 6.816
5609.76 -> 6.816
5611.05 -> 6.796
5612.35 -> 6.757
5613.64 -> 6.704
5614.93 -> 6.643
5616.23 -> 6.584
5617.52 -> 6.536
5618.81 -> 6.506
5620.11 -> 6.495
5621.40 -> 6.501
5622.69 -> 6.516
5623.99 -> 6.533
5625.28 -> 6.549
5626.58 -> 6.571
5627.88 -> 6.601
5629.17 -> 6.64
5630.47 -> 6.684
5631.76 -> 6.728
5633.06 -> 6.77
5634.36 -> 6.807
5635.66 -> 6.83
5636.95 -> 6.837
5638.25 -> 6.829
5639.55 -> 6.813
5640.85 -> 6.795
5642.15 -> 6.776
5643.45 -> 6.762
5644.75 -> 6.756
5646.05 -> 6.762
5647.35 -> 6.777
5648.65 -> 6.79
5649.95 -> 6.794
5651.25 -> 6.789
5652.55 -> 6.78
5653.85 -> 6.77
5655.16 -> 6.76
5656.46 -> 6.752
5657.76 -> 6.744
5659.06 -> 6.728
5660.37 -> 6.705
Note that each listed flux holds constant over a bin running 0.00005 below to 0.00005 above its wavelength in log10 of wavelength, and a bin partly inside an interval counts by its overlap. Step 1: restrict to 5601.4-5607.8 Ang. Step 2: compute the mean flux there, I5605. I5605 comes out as 6.7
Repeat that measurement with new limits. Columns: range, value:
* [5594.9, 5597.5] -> 6.49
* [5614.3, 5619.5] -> 6.56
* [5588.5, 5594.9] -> 6.44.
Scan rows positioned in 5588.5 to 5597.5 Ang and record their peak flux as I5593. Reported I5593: 6.501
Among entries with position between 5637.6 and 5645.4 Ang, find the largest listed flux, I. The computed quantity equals 6.829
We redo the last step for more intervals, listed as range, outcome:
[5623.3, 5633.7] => 6.77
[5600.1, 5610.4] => 6.816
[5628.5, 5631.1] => 6.684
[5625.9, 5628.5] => 6.601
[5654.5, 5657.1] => 6.76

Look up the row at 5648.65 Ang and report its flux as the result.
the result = 6.79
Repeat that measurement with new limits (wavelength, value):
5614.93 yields 6.643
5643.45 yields 6.762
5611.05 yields 6.796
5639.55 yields 6.813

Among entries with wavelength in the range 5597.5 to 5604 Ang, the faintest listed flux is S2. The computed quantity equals 6.497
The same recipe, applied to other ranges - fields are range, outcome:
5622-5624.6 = 6.516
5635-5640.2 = 6.813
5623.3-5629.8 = 6.533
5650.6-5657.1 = 6.752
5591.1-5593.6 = 6.436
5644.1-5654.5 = 6.756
